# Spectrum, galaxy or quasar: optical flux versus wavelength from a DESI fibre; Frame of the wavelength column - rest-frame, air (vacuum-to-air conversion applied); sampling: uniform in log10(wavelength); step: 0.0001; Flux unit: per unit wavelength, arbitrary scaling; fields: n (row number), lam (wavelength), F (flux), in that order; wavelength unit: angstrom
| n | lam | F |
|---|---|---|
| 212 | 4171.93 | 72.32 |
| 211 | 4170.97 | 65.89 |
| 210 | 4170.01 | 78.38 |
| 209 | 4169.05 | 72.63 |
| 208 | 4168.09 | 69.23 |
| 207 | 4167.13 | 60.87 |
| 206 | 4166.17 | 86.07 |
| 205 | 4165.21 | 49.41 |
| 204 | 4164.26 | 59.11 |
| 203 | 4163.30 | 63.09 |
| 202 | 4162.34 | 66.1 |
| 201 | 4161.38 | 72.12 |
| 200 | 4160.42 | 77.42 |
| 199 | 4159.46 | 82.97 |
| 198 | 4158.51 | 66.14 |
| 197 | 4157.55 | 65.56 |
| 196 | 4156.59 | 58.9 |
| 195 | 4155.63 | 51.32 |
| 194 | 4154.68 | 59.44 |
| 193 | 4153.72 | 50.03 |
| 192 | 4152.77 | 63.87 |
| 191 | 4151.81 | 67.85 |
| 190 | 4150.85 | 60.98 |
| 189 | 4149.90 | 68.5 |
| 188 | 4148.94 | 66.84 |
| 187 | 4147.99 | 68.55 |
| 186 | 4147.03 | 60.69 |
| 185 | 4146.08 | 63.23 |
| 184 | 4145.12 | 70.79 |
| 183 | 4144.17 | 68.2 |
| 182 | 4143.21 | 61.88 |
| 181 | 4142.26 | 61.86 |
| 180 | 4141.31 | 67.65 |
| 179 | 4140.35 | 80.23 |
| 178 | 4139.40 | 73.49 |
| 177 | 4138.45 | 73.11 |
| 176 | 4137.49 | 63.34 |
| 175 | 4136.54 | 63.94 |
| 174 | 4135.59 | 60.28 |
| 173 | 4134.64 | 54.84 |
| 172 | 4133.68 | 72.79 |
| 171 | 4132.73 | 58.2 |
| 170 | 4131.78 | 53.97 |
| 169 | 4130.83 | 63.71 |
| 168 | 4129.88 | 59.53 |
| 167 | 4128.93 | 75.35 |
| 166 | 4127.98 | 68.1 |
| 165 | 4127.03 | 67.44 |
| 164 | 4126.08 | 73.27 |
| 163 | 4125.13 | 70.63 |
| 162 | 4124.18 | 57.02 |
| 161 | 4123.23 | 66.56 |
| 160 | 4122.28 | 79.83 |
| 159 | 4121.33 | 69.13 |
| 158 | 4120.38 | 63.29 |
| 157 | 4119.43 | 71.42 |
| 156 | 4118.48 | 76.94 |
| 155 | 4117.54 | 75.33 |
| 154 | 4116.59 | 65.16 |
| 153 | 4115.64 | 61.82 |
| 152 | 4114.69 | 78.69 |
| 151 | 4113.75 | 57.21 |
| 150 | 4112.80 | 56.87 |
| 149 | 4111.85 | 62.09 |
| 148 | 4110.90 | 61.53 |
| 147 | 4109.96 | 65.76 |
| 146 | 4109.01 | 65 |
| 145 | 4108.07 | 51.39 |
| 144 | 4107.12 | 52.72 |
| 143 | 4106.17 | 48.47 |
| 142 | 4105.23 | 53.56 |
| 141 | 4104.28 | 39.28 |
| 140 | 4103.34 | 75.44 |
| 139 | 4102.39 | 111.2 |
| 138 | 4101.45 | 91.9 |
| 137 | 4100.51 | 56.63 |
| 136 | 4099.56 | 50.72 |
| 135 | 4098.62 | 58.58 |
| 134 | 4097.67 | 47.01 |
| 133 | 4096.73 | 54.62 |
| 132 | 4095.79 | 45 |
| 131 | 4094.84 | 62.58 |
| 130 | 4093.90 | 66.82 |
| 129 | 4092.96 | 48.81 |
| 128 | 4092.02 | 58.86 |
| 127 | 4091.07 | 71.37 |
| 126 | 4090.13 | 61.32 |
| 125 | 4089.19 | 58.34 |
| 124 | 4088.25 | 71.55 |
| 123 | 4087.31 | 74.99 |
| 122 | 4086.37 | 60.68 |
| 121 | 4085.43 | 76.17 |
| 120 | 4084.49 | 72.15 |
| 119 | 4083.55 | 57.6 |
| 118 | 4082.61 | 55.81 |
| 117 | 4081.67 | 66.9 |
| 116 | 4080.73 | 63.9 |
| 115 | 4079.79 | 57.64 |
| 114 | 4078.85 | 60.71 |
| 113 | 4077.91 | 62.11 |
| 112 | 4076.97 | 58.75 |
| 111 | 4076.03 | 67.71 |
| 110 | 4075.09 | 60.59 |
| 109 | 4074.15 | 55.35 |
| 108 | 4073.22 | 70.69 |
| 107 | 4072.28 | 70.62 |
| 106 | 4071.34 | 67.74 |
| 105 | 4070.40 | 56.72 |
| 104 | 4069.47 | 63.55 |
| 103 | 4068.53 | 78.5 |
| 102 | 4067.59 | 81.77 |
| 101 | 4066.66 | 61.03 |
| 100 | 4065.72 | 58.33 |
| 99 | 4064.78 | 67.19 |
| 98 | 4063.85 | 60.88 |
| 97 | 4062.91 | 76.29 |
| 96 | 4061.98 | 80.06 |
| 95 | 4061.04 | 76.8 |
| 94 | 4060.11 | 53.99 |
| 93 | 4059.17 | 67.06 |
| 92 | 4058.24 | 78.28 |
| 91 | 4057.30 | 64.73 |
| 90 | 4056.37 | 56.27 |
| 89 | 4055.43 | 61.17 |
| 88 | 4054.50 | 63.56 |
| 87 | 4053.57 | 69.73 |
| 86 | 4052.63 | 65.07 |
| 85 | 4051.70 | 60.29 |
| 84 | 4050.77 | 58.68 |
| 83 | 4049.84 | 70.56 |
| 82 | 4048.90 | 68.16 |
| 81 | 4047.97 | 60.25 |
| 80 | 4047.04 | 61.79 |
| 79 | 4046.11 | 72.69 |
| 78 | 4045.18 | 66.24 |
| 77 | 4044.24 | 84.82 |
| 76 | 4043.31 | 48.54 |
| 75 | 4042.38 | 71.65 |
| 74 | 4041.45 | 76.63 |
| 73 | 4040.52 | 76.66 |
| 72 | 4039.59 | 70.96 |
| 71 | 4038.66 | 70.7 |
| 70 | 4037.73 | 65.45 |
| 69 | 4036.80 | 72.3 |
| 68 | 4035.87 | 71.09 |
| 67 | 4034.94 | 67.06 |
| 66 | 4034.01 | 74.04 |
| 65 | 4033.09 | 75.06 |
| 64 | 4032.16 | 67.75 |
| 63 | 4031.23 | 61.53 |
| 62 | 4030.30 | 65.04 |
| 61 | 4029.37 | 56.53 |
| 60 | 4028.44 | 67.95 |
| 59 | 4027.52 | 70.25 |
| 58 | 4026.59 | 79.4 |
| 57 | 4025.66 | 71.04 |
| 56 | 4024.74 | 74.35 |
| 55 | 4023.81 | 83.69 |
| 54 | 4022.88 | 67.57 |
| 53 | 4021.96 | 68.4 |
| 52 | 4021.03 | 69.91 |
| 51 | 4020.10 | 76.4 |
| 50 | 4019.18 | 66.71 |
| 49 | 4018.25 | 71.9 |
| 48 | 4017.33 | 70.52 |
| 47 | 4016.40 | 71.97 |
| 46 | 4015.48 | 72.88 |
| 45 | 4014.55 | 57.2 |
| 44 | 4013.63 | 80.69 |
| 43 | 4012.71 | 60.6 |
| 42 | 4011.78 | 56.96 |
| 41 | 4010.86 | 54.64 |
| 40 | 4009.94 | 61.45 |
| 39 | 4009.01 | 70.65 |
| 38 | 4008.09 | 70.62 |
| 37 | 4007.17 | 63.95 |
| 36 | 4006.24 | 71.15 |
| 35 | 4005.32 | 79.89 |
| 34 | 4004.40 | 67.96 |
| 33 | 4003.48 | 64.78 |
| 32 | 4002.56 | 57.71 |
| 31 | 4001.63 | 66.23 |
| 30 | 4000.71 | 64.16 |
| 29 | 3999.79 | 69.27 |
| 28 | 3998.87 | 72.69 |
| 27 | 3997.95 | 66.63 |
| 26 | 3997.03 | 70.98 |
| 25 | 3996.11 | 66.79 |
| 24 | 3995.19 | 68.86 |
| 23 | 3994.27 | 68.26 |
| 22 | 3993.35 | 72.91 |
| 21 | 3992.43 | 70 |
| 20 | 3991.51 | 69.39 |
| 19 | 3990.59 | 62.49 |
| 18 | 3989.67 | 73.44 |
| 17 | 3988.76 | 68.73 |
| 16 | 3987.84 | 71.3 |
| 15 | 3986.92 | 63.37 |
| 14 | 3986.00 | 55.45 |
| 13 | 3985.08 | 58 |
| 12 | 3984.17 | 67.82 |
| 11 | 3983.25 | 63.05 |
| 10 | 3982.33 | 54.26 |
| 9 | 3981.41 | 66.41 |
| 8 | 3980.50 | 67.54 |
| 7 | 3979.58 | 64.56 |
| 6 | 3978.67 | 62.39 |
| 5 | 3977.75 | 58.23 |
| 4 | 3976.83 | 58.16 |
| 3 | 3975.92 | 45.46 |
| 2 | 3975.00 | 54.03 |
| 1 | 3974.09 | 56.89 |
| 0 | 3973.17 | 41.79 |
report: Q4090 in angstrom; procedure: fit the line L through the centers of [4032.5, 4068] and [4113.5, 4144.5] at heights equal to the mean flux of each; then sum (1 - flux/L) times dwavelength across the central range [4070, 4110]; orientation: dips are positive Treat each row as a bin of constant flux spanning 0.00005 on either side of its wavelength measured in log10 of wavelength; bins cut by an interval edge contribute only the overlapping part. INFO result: 3.1 angstrom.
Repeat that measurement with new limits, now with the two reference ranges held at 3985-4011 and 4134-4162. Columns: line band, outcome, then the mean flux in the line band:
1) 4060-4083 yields 0.3 angstrom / 65.5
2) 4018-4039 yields -1.0 angstrom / 70.1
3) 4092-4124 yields 1.4 angstrom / 63.3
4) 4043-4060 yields 0.3 angstrom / 65.3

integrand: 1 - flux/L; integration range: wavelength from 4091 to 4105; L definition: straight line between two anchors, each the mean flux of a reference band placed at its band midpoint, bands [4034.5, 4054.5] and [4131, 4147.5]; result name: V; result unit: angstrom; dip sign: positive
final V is 0.9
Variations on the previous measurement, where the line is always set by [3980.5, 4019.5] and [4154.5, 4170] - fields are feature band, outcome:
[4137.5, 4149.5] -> -0.19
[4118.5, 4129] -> -0.41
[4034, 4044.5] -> -0.57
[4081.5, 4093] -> 0.36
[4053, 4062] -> 0.04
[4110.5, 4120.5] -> 0.04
